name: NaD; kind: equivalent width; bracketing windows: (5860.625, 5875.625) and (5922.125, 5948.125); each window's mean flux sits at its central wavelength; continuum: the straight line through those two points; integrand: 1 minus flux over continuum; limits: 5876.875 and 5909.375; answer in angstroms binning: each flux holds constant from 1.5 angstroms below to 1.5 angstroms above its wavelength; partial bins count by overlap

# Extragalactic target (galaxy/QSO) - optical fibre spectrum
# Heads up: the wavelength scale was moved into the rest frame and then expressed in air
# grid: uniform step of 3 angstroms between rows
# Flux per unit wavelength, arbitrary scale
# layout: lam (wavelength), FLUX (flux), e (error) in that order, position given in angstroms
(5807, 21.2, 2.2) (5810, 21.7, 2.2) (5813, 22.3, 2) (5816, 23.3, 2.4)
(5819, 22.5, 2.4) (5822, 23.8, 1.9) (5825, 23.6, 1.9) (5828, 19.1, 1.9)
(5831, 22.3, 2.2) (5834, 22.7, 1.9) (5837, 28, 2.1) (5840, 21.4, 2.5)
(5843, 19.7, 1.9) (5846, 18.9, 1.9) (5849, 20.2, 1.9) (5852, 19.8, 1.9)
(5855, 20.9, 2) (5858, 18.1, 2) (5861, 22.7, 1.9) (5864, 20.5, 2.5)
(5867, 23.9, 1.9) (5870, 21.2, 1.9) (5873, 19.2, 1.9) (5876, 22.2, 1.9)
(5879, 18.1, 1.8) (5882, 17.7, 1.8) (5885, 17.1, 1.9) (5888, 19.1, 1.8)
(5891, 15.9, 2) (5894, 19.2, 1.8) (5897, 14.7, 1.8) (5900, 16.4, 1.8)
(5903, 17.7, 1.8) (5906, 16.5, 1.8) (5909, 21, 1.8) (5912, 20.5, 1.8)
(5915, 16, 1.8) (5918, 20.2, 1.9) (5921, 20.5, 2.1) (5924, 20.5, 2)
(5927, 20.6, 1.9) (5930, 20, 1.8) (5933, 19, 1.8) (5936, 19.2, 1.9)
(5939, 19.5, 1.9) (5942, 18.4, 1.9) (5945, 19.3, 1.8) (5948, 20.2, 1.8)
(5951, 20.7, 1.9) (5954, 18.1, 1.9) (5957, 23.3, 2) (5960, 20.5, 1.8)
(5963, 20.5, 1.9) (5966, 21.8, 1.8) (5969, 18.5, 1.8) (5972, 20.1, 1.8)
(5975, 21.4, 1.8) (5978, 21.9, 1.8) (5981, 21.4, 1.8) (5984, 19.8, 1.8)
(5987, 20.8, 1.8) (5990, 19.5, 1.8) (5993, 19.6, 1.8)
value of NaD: 5.0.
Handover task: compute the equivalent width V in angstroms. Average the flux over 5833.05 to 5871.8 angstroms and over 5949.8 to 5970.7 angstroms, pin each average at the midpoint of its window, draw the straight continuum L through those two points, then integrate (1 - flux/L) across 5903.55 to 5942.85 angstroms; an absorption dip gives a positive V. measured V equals 2.7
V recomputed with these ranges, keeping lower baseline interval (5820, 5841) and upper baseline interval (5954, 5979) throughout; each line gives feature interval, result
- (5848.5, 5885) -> 3.6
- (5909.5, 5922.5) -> 1.3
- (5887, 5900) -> 2.9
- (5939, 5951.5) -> 0.9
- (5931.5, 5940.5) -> 0.9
